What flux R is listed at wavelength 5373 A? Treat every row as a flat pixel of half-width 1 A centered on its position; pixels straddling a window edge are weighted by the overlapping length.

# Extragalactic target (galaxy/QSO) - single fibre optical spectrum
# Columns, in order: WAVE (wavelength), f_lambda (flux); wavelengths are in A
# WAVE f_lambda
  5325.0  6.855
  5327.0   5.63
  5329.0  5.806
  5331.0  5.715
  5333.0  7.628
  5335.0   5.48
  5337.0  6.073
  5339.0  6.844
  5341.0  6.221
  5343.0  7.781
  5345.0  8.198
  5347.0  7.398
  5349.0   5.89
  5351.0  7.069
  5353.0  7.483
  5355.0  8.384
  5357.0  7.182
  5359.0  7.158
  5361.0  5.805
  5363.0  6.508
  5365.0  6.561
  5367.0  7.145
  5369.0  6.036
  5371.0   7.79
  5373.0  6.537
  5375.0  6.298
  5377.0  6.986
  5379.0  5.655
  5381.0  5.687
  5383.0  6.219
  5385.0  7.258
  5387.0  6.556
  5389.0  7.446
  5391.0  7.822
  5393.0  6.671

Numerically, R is 6.537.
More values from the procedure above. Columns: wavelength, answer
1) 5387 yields 6.556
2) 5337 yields 6.073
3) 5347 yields 7.398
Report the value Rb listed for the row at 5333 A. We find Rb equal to 7.628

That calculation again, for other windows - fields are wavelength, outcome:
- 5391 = 7.822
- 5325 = 6.855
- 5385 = 7.258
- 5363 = 6.508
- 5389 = 7.446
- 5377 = 6.986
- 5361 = 5.805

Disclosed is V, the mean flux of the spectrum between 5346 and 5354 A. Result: 6.96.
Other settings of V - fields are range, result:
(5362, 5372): 6.81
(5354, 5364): 7.01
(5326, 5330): 5.72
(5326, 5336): 6.05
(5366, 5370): 6.59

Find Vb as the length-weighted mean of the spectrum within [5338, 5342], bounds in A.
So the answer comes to 6.53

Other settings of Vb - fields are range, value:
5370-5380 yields 6.65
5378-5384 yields 5.85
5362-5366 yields 6.53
